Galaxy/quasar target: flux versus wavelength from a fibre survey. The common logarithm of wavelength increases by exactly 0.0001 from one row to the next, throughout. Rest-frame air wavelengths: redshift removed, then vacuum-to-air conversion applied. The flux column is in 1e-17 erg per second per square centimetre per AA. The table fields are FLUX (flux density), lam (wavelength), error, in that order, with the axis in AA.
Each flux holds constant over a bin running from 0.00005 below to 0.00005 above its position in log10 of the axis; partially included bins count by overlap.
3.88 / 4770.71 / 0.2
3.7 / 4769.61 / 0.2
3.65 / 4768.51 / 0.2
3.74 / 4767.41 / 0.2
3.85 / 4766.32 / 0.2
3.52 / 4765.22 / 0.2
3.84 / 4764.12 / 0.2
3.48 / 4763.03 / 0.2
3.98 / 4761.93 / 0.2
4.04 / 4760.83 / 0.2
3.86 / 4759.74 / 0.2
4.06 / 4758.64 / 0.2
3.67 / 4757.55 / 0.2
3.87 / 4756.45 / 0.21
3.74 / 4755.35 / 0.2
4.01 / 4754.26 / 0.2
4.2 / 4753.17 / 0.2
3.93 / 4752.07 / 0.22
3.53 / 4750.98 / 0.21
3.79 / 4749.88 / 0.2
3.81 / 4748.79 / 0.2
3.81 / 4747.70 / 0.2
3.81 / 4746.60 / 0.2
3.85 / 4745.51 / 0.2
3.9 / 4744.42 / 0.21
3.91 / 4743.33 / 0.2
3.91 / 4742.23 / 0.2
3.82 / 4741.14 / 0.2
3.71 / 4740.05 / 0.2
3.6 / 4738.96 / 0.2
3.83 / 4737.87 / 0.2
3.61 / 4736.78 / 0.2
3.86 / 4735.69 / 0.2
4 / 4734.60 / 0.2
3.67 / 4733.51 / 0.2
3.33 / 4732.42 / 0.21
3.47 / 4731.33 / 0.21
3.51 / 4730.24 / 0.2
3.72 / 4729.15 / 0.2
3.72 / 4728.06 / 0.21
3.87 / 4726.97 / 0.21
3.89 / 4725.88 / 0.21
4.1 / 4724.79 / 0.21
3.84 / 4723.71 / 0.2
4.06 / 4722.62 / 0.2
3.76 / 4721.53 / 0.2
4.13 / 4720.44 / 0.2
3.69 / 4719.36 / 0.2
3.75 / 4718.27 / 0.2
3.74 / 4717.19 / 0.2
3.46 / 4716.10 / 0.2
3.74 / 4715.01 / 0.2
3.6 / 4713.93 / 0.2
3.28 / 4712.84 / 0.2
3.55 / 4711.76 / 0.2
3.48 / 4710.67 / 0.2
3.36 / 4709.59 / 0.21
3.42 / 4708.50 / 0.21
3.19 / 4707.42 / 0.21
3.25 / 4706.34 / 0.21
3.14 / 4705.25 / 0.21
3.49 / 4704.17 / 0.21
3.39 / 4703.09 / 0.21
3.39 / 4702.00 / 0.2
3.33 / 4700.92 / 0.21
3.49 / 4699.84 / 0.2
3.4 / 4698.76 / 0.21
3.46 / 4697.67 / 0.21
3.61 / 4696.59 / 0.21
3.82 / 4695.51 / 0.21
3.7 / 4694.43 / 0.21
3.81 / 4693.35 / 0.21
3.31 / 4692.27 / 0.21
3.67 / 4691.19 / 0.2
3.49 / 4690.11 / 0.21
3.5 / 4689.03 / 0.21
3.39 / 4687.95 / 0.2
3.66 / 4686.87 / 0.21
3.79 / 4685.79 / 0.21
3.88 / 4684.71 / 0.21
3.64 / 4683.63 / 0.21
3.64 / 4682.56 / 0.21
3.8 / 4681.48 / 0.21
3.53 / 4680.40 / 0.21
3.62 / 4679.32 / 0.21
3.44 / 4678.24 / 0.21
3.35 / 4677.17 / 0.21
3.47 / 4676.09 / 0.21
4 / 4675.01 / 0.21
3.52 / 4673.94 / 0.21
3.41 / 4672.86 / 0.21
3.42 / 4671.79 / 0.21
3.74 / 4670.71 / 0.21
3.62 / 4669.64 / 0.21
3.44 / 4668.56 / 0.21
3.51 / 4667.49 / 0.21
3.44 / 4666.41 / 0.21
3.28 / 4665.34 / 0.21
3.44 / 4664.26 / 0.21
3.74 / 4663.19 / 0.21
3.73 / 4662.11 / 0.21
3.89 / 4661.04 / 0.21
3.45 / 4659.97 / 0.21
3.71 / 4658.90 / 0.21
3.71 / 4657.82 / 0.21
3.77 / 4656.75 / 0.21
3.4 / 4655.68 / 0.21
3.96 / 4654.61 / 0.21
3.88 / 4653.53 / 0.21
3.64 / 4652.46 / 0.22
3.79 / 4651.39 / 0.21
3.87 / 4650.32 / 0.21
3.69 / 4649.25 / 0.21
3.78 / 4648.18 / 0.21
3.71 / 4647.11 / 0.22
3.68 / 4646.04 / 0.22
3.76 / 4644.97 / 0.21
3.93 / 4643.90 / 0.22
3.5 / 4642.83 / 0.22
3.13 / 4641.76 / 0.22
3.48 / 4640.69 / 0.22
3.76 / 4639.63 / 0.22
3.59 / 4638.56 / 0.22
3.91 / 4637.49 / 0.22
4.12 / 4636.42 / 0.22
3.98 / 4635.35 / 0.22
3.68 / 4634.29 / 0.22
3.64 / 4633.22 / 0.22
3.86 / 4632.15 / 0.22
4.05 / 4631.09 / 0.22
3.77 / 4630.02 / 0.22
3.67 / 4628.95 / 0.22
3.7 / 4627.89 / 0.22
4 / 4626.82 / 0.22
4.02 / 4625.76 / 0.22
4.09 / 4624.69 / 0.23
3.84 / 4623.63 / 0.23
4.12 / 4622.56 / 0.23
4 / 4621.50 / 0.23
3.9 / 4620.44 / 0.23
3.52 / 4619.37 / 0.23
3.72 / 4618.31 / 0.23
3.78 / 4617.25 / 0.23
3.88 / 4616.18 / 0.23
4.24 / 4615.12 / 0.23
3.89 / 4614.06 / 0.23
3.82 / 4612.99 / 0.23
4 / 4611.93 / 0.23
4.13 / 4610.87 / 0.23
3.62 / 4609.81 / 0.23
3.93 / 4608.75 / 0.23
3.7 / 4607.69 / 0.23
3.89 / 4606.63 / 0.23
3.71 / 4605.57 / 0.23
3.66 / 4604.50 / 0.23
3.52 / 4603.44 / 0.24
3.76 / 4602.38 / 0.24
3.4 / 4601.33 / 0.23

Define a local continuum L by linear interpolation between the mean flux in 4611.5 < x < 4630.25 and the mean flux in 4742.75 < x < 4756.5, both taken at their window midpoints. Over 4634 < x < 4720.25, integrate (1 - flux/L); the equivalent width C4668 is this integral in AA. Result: 6.14 AA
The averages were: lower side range 3.89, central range 3.6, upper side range 3.86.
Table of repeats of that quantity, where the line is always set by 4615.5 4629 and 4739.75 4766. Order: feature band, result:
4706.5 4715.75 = 1.0 AA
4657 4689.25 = 2.2 AA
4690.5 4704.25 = 1.2 AA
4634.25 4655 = 0.7 AA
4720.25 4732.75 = 0.2 AA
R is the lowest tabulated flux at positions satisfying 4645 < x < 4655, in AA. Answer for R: 3.64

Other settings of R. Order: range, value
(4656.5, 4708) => 3.14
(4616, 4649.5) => 3.13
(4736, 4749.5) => 3.6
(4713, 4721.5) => 3.46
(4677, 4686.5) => 3.35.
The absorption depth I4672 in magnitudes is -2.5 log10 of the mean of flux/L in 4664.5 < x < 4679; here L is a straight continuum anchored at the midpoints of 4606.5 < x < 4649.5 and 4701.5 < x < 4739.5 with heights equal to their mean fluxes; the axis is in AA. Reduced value 0.06 mag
